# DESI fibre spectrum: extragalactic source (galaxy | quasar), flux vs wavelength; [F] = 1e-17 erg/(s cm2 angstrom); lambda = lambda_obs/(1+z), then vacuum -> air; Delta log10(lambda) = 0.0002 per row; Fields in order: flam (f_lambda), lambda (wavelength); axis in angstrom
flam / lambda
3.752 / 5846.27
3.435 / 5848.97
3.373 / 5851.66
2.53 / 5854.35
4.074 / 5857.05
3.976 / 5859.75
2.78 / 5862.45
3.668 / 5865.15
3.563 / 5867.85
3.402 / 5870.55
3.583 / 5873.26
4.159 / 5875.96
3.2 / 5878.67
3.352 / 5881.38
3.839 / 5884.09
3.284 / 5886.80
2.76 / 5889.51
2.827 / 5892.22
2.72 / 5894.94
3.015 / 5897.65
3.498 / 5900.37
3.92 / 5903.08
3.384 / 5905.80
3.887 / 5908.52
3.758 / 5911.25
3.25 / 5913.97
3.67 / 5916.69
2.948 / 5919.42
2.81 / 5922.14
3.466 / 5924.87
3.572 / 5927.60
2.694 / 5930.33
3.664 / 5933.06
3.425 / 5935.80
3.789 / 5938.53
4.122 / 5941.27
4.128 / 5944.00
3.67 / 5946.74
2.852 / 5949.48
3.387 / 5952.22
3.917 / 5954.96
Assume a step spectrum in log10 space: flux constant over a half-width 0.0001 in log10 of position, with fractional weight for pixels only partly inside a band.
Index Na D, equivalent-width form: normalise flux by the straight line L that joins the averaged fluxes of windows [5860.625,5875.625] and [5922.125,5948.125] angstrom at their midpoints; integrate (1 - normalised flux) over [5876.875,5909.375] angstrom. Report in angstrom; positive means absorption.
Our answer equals 1.8 angstrom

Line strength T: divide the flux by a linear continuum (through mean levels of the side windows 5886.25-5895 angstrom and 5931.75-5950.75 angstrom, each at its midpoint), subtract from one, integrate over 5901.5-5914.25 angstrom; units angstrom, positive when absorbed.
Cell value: -2.1 angstrom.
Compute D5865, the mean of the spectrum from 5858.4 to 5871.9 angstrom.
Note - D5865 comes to 3.48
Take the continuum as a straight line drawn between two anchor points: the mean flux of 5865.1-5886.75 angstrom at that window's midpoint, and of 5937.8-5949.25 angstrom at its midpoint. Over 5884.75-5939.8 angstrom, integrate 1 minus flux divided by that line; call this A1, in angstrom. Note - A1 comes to 5.7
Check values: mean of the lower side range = 3.57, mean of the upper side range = 3.83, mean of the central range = 3.32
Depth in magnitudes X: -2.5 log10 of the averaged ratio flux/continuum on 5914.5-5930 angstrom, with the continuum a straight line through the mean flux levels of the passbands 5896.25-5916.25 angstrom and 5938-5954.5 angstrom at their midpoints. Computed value 0.11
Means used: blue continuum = 3.54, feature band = 3.25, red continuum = 3.67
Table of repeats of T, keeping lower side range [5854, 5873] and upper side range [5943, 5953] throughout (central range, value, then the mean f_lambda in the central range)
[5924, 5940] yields 0.2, 3.44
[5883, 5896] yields 1.5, 3.08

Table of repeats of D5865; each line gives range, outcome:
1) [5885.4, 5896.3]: 2.9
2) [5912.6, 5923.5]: 3.17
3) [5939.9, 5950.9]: 3.69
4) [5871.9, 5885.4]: 3.62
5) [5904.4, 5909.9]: 3.63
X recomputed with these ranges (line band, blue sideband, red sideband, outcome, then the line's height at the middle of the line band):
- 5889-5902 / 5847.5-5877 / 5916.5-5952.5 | 0.16 mag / 3.47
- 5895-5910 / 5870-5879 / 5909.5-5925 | -0.01 mag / 3.43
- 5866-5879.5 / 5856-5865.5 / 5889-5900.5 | -0.07 mag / 3.36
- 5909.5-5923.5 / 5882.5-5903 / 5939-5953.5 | 0.03 mag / 3.39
